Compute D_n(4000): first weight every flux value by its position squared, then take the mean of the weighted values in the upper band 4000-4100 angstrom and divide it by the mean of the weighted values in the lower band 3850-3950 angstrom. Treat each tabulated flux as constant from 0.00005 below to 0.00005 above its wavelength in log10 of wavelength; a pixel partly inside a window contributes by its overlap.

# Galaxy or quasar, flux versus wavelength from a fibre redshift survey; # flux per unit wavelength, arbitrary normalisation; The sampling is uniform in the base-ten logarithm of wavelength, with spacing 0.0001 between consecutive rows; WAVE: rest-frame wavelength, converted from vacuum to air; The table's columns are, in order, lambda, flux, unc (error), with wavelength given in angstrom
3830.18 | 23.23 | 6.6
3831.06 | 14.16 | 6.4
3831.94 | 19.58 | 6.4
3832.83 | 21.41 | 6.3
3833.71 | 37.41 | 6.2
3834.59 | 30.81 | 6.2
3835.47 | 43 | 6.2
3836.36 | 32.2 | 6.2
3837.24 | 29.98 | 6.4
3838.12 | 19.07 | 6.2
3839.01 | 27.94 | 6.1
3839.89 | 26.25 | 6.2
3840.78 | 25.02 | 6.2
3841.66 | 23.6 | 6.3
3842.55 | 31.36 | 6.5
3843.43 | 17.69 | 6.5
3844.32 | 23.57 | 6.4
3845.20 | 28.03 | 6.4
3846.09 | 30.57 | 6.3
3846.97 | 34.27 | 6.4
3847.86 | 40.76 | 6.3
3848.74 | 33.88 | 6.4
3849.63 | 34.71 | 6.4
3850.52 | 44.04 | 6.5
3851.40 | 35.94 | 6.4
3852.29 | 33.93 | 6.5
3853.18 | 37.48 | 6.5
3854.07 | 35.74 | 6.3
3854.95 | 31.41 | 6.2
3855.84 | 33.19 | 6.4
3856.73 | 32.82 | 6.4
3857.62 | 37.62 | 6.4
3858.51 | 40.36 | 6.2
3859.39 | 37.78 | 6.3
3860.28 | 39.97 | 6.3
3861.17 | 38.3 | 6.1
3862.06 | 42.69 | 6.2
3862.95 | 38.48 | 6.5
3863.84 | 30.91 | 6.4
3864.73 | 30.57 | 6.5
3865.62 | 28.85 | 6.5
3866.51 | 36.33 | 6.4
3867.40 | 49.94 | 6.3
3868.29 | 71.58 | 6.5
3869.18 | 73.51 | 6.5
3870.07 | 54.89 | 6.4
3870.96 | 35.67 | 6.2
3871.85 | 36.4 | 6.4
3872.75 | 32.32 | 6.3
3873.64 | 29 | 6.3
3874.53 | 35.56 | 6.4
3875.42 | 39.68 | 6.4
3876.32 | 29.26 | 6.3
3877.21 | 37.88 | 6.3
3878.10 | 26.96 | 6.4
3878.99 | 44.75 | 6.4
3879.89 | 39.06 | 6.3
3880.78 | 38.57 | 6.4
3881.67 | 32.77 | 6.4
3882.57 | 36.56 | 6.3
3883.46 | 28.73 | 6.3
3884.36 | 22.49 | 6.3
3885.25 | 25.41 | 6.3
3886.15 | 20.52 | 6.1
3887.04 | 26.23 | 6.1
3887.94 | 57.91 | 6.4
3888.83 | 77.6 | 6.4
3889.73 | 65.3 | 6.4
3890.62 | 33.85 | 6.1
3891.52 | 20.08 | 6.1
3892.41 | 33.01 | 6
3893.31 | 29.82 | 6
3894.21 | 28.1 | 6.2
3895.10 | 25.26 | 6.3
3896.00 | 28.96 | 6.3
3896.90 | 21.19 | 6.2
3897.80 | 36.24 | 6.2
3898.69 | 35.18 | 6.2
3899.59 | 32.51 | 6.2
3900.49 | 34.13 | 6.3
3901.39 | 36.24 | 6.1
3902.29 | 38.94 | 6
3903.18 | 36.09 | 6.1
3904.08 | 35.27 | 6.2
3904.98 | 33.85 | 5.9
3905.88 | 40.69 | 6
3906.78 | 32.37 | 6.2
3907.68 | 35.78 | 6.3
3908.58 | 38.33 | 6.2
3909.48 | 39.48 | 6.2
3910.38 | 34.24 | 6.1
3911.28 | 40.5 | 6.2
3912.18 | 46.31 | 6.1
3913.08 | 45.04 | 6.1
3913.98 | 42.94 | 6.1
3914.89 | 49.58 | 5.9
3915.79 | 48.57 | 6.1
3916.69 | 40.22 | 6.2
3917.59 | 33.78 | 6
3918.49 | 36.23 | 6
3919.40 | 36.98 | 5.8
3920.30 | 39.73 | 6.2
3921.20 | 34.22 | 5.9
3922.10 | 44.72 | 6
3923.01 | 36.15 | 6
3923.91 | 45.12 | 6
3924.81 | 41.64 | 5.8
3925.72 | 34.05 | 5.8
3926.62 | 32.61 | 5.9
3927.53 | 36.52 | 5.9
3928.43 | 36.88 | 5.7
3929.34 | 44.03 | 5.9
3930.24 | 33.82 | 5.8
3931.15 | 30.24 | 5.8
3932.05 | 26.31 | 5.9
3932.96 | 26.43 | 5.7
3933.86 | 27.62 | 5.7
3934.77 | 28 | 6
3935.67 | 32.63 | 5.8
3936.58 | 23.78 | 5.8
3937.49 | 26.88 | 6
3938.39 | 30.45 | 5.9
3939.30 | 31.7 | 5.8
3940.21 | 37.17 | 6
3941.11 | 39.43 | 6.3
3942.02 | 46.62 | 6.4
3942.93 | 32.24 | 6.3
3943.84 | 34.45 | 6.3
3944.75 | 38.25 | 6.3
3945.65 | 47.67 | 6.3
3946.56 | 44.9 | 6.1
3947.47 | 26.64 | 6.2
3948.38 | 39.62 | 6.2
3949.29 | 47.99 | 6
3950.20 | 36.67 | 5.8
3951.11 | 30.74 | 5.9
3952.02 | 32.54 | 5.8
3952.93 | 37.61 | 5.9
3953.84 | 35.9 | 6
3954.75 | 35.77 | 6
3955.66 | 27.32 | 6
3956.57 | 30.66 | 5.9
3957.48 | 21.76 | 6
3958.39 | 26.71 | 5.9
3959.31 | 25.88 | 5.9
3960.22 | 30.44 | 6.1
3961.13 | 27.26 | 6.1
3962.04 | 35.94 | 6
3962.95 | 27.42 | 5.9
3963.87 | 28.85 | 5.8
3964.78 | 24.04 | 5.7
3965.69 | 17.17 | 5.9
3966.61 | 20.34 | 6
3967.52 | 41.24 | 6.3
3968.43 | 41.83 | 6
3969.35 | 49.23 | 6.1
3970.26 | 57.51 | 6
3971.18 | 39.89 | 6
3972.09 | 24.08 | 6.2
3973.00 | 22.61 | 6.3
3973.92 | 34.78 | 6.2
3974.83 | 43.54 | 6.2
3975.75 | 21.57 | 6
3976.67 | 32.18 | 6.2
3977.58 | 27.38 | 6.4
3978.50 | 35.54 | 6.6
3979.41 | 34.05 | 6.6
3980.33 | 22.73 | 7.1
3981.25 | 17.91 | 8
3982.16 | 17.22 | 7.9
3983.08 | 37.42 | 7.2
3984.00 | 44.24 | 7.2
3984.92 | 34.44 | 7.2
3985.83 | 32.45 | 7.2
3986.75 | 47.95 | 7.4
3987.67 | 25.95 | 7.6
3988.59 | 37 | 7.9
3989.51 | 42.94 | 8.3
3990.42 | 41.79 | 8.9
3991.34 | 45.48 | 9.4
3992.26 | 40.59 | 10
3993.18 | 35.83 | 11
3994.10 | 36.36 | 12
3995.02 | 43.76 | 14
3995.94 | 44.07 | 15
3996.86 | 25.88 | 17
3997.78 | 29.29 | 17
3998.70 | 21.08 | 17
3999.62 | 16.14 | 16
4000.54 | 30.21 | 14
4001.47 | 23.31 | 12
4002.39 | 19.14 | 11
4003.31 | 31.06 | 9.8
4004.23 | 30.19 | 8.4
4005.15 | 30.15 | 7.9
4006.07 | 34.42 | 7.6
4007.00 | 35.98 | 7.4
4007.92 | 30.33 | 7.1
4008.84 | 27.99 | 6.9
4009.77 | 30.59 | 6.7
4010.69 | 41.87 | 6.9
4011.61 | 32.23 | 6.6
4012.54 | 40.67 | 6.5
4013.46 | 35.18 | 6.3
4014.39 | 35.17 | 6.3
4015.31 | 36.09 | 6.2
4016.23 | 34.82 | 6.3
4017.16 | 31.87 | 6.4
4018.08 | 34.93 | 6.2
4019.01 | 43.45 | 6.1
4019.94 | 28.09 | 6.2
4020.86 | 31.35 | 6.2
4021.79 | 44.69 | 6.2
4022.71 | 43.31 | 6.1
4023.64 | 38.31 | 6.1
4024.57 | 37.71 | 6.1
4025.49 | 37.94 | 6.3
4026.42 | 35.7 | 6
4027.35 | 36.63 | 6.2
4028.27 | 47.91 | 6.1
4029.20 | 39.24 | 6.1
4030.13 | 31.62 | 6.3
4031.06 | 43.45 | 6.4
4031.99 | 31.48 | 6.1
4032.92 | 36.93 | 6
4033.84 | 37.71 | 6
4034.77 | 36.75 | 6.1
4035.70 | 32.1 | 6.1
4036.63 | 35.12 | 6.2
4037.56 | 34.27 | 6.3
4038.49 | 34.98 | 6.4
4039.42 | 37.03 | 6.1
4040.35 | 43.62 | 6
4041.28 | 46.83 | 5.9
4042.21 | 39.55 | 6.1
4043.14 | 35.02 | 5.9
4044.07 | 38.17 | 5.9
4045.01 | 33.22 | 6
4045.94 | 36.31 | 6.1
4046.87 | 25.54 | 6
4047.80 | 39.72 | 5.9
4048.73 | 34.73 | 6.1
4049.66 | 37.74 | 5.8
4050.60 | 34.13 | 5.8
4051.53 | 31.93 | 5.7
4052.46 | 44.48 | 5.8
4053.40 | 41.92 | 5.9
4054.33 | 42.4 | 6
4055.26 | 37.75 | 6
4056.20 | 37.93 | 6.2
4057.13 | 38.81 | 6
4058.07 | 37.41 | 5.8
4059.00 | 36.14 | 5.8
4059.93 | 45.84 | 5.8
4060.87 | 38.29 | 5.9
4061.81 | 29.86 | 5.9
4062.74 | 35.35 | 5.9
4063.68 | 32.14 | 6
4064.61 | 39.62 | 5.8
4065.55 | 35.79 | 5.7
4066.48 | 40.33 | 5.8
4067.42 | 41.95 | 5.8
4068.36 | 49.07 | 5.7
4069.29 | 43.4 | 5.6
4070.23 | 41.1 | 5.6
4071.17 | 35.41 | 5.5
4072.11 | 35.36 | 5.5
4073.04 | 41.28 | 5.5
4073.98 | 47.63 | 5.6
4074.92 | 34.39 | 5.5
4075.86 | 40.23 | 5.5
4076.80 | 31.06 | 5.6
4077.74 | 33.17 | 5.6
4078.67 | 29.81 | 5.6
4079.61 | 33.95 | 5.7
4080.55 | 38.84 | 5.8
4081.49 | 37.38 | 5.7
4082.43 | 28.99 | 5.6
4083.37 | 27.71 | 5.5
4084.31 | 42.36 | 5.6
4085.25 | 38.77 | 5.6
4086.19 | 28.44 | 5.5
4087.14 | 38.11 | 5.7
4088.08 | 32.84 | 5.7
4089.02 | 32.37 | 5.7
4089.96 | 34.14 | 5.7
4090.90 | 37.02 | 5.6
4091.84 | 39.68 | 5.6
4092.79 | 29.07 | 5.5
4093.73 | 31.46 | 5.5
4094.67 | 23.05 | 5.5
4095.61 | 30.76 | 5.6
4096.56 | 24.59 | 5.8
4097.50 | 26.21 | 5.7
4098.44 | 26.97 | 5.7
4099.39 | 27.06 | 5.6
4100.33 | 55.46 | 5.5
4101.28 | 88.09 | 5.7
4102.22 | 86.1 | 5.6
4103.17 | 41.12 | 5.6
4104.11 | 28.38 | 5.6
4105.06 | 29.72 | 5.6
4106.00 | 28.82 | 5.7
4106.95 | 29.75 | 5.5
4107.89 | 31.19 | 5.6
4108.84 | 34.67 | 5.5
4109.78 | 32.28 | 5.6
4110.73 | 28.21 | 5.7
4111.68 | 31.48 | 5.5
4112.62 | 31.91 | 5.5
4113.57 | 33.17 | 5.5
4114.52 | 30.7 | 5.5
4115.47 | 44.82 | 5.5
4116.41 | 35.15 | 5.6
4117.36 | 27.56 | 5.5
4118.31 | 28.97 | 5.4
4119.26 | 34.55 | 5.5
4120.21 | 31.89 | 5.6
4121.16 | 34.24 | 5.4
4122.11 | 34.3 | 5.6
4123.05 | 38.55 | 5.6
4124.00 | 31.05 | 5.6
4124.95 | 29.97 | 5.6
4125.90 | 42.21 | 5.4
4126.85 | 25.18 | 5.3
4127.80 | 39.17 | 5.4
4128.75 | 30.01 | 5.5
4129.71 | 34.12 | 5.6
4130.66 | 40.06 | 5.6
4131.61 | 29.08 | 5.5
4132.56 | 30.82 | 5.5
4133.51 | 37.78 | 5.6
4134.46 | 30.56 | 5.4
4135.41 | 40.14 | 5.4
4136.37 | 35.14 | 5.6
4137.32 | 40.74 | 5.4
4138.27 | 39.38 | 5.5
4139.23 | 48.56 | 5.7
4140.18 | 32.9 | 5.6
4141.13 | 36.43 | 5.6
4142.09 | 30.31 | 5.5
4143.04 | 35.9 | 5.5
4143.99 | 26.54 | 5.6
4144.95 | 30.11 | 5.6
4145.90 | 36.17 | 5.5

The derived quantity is 1.04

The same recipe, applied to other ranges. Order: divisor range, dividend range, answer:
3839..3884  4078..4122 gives 1.10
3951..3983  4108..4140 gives 1.20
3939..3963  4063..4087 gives 1.14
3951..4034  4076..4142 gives 1.11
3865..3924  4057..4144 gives 1.05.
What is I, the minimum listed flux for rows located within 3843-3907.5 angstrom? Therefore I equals 17.69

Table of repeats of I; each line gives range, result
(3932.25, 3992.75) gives 17.17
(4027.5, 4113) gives 23.05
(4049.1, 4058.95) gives 31.93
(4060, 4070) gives 29.86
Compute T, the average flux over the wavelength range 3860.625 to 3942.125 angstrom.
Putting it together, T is 36.9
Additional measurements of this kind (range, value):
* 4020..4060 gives 37.6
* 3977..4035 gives 34.4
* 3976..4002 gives 32.8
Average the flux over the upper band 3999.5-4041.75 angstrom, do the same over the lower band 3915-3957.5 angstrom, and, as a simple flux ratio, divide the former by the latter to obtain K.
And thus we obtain 1.0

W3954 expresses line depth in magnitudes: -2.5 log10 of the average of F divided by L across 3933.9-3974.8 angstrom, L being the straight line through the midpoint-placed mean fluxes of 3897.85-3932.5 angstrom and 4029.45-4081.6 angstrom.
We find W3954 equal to 0.13 mag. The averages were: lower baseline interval 37.9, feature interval 33.5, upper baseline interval 37.4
